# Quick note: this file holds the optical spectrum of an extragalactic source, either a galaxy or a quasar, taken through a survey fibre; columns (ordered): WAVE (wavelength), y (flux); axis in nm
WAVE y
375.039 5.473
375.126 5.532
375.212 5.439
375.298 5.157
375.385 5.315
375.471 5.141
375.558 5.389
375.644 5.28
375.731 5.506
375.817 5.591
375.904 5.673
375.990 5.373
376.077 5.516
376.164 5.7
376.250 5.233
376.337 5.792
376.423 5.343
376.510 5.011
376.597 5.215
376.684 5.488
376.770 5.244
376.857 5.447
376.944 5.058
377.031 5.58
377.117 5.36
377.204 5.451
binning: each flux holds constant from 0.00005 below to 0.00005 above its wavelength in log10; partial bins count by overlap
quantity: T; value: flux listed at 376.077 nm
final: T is 5.516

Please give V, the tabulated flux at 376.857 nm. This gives 5.447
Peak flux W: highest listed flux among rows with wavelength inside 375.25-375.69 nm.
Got 5.389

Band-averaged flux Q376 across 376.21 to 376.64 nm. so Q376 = 5.32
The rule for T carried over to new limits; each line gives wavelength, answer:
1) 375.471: 5.141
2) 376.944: 5.058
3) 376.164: 5.7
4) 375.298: 5.157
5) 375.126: 5.532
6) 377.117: 5.36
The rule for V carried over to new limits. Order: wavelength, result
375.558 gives 5.389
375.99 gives 5.373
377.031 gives 5.58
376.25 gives 5.233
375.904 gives 5.673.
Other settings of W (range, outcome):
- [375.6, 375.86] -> 5.591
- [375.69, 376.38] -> 5.792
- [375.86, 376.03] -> 5.673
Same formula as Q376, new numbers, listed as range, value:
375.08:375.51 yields 5.32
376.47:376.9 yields 5.28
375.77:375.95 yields 5.64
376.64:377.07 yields 5.36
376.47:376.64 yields 5.11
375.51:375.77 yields 5.37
